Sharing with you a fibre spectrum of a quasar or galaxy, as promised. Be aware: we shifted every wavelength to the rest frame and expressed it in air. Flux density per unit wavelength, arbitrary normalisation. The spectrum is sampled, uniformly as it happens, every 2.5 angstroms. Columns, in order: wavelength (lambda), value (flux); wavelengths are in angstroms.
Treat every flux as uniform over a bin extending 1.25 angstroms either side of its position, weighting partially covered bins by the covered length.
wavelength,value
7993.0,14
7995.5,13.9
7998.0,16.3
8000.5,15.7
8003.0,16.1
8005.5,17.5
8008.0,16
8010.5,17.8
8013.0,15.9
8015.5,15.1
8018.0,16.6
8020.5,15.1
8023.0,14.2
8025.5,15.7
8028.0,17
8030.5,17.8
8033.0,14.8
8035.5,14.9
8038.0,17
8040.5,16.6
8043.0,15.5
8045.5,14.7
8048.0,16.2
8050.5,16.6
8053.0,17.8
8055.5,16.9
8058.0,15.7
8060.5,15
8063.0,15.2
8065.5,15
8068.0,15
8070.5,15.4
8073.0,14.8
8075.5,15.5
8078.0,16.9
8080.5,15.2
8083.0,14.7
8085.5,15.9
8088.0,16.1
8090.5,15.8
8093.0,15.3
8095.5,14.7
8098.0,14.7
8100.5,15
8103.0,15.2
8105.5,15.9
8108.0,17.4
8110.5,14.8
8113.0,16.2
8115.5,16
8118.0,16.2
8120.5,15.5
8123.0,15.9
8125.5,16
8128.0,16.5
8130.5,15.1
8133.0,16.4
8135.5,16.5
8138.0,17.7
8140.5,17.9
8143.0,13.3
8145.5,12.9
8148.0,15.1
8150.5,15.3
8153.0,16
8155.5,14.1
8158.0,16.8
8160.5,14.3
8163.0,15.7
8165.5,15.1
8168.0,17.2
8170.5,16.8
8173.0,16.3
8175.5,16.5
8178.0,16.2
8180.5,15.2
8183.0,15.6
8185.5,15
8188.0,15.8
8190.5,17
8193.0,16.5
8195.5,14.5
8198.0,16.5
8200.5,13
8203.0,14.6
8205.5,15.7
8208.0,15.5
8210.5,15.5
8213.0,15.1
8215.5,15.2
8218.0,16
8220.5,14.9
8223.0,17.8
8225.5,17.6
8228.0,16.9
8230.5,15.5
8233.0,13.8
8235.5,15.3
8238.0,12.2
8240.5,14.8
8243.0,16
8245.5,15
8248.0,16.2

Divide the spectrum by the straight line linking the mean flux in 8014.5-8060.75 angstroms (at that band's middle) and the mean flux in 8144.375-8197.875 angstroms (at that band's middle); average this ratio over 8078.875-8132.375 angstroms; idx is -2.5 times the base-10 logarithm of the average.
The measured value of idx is 0.01 mag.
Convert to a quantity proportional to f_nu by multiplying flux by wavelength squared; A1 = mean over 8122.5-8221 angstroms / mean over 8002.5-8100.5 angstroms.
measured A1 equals 1.0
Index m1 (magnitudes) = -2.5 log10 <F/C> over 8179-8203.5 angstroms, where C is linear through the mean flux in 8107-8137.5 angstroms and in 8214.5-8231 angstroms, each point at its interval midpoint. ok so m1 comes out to 0.058 mag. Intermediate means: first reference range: 16.1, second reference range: 16.3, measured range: 15.4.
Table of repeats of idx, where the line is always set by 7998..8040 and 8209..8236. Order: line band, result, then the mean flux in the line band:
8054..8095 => 0.03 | 15.5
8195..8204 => 0.08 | 14.7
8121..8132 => 0.00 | 15.9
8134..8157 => 0.03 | 15.4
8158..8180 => -0.01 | 16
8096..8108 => 0.04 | 15.4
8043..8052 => 0.01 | 15.8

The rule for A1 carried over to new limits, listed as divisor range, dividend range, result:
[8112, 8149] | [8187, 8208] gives 0.99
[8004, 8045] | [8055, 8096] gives 0.97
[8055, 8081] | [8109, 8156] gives 1.03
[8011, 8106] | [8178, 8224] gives 1.03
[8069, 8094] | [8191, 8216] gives 1.01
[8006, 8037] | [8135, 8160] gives 1.00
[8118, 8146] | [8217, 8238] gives 1.01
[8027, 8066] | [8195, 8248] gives 1.00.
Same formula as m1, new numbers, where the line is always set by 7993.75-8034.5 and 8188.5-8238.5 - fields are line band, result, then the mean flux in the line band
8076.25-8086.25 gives 0.010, 15.7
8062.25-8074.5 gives 0.052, 15.1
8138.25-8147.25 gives 0.043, 15.1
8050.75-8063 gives -0.028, 16.3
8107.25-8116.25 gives -0.021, 16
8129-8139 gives -0.048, 16.4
